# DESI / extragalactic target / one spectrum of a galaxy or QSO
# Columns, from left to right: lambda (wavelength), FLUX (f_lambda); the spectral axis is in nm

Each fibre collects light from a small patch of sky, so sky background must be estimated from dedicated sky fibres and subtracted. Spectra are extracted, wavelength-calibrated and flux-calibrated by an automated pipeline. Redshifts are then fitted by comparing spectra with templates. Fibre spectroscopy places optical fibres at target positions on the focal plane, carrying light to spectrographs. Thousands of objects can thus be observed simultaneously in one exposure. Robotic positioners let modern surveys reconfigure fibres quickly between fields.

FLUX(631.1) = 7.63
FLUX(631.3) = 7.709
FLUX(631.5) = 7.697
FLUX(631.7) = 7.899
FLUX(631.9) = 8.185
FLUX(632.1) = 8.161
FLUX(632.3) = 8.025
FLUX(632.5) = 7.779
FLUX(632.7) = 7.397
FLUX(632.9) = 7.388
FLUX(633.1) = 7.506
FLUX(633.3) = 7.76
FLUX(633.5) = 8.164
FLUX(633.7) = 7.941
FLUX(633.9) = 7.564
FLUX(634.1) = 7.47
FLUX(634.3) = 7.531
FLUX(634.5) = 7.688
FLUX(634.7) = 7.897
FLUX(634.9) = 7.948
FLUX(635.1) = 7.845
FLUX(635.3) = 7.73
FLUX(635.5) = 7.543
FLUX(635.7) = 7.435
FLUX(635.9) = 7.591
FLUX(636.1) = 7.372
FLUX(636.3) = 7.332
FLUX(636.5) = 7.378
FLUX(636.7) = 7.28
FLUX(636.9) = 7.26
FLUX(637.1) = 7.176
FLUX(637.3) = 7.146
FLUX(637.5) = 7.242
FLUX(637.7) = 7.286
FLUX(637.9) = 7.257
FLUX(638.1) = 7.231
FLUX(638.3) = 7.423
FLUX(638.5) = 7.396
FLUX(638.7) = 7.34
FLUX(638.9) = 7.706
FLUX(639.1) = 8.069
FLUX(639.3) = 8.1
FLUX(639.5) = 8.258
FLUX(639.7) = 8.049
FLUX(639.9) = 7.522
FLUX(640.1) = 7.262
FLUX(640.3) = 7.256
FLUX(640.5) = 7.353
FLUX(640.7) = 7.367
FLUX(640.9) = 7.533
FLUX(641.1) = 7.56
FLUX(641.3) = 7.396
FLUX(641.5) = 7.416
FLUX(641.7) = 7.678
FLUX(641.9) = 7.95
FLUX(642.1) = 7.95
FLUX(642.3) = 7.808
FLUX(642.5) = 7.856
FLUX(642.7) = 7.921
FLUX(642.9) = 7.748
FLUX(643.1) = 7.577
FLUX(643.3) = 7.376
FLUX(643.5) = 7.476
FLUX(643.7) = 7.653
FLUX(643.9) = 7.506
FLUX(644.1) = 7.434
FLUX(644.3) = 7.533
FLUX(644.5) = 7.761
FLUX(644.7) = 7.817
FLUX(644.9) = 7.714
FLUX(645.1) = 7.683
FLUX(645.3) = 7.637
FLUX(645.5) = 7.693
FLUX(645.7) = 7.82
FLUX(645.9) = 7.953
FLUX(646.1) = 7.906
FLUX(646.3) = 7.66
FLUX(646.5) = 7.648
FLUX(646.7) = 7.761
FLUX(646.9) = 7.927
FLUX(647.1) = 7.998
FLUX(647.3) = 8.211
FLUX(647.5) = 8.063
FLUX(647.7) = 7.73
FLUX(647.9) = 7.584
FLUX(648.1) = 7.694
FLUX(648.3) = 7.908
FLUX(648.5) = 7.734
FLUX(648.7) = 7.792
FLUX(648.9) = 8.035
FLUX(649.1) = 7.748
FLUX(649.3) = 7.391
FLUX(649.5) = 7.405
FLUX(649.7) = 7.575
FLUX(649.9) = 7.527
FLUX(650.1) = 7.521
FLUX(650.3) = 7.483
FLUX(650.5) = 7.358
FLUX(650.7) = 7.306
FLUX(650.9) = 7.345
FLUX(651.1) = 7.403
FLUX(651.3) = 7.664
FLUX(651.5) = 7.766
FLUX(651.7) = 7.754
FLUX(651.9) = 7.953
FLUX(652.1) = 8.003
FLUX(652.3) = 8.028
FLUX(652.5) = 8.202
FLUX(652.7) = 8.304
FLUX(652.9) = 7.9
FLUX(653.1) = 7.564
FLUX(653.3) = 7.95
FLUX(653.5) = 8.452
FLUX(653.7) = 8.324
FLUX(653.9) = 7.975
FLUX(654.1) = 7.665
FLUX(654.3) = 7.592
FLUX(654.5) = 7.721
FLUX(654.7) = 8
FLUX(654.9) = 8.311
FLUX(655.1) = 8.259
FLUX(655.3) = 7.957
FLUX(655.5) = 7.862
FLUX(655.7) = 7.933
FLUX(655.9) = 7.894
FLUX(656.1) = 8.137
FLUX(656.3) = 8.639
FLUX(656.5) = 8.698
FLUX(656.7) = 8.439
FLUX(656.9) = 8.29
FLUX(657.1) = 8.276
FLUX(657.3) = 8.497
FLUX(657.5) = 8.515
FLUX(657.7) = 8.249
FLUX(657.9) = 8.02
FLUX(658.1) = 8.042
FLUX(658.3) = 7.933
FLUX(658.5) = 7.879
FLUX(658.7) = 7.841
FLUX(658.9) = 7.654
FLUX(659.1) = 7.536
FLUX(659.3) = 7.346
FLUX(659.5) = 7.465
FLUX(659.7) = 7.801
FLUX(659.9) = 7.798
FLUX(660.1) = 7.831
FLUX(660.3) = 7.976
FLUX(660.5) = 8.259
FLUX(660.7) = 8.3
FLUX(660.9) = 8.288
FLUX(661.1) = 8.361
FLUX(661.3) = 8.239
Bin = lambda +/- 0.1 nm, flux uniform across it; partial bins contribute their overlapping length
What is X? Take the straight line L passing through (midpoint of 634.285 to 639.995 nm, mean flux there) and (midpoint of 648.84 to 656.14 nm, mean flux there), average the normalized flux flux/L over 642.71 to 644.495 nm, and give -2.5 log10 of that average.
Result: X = 0.013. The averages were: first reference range 7.55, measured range 7.57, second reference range 7.81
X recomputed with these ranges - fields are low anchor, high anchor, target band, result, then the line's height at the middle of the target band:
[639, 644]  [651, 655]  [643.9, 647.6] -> -0.003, 7.76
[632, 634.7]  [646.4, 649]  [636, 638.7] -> 0.068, 7.76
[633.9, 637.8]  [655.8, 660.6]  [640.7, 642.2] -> 0.000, 7.62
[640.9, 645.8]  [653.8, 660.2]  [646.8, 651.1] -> 0.017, 7.8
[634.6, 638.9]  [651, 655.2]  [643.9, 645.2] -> 0.005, 7.68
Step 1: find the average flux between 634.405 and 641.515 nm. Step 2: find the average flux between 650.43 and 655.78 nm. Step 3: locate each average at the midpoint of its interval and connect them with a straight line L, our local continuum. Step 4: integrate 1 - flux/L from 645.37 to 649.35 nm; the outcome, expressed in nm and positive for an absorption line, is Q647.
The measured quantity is -0.040 nm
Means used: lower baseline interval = 7.52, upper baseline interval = 7.87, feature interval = 7.82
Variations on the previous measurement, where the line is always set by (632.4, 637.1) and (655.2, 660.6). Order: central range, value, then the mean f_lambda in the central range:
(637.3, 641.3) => 0.080 nm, 7.52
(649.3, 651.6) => 0.118 nm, 7.48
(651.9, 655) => -0.021 nm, 8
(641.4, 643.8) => 0.012 nm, 7.7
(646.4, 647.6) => -0.017 nm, 7.93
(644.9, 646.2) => 0.003 nm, 7.78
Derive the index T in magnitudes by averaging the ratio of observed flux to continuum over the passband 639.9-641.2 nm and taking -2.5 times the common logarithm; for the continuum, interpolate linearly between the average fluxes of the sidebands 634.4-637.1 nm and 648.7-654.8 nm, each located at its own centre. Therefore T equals 0.031 mag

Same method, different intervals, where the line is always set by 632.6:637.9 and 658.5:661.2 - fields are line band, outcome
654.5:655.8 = -0.03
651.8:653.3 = -0.03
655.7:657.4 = -0.07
